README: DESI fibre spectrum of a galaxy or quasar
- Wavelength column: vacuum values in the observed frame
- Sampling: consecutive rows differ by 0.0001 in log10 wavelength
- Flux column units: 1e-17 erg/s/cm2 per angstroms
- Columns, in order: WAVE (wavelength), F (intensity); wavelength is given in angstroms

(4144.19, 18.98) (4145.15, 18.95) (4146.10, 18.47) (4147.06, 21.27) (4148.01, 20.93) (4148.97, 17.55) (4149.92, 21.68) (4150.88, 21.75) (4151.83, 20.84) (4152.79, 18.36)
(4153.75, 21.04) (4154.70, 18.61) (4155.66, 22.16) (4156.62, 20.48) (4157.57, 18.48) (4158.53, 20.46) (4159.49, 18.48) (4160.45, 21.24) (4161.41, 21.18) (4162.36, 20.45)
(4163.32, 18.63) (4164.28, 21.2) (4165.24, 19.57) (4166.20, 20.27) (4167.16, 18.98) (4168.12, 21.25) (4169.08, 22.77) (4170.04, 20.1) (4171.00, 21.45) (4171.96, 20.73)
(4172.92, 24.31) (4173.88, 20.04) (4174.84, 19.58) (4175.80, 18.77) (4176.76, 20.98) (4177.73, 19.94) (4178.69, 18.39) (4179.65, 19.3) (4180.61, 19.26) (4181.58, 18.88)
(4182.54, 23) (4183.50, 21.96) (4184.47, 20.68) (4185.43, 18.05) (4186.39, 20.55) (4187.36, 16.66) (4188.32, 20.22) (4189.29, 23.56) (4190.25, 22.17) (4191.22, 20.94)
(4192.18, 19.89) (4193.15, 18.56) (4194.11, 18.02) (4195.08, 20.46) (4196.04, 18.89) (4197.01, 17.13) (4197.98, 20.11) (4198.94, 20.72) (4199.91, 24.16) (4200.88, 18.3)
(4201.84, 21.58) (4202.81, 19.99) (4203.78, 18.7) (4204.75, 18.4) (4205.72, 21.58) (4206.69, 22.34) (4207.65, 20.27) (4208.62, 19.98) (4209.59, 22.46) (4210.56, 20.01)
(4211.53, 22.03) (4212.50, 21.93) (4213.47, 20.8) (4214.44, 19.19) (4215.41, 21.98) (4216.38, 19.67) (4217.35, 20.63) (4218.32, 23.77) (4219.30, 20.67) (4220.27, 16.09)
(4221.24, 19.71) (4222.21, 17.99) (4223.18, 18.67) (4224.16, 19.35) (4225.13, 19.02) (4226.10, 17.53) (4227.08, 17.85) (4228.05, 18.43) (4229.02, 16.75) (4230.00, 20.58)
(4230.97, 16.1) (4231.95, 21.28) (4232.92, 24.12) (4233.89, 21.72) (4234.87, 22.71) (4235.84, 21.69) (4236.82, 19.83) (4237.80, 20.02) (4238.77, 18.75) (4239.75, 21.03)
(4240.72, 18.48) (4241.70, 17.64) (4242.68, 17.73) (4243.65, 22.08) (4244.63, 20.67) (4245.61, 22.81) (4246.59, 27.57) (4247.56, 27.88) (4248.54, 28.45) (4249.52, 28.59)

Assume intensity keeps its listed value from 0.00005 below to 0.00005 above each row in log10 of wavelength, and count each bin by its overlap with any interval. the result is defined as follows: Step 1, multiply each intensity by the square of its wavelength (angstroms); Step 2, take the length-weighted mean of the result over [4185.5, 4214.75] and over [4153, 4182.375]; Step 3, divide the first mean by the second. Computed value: 1.0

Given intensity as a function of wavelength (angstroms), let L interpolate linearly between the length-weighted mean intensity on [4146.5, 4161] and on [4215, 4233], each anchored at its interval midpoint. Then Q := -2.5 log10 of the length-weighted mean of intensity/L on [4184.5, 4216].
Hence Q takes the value -0.036 mag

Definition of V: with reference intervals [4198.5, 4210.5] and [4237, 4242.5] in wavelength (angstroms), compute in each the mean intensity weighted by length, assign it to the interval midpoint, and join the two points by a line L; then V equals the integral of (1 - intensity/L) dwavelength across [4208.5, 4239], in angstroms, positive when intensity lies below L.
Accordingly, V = -0.3 angstroms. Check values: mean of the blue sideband 20.7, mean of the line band 20.1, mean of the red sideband 19.1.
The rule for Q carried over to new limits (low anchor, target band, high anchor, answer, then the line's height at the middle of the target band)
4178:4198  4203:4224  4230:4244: -0.014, 20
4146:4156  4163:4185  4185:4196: -0.021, 20.1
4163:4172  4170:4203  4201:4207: 0.008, 20.4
